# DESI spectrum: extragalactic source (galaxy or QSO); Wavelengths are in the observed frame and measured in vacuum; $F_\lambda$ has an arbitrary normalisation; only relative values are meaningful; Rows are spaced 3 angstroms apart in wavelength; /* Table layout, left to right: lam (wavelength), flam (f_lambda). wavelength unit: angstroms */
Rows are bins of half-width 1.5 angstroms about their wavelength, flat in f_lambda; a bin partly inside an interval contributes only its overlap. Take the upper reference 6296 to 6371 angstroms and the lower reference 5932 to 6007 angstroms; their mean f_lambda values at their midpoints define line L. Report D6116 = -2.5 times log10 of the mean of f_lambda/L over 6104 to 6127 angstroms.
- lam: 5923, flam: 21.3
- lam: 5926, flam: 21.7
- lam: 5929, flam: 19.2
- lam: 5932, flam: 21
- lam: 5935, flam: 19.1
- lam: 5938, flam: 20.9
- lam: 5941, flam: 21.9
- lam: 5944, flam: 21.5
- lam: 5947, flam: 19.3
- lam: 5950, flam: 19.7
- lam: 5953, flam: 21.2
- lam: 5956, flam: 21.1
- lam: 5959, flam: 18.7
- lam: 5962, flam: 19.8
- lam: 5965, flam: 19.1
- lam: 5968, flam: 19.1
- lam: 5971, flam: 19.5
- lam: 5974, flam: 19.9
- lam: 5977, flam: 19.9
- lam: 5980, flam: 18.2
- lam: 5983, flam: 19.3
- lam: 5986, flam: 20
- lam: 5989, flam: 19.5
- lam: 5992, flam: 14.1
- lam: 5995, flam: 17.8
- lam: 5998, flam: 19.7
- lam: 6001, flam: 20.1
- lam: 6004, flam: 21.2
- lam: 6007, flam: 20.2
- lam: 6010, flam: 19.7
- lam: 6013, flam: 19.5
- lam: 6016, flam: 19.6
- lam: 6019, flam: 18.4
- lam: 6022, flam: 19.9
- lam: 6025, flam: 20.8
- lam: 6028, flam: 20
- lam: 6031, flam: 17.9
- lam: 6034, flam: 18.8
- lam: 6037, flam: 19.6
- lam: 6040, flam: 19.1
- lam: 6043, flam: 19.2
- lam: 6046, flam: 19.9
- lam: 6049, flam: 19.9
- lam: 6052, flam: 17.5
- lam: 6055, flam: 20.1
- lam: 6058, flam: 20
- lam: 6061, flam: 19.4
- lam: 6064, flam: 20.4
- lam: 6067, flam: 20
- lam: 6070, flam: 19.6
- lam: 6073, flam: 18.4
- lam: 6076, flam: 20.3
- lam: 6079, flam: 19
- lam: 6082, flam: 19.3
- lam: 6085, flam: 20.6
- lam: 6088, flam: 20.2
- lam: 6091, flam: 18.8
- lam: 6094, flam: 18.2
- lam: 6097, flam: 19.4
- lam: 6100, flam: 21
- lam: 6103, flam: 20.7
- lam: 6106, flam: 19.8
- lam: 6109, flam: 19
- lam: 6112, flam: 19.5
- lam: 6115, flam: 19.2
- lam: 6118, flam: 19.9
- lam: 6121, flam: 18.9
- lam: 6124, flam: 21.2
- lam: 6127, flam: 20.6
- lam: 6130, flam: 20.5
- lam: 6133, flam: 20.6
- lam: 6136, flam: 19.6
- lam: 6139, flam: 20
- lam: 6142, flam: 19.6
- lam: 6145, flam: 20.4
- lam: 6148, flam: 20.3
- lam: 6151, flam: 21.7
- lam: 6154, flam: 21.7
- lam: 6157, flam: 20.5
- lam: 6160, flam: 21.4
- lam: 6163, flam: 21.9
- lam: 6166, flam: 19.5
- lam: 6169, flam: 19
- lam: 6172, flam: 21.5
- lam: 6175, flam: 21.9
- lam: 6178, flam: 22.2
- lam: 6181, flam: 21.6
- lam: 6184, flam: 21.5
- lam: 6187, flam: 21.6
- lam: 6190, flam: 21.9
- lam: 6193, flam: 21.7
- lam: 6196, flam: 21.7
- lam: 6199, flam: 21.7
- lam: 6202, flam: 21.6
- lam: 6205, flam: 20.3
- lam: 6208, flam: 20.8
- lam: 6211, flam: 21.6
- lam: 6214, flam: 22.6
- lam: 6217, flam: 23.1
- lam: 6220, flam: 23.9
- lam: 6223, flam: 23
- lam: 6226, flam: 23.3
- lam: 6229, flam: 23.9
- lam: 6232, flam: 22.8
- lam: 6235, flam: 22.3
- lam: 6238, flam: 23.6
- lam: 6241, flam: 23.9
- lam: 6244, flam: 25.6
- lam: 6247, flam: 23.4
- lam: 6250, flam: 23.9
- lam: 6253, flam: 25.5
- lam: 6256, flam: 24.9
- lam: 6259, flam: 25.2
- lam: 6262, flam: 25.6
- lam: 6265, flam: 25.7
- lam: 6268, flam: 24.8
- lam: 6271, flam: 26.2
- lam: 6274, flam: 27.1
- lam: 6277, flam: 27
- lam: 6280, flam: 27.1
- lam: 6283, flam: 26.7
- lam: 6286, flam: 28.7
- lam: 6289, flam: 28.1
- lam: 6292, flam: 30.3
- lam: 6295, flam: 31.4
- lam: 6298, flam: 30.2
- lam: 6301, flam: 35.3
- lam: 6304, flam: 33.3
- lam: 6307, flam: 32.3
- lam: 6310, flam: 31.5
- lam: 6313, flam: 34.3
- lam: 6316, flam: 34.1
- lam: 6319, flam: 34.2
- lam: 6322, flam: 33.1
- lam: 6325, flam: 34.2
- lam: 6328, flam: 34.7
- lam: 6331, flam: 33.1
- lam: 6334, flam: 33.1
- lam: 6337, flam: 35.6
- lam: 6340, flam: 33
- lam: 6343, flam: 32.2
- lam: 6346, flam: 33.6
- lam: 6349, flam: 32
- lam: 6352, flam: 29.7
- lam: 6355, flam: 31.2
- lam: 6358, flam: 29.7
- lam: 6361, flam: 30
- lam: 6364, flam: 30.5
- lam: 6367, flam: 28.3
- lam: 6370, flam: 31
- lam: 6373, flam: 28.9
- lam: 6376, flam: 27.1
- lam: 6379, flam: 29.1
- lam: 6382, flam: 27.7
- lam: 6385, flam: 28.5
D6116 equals 0.25 mag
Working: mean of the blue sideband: 19.6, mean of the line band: 19.7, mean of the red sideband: 32.4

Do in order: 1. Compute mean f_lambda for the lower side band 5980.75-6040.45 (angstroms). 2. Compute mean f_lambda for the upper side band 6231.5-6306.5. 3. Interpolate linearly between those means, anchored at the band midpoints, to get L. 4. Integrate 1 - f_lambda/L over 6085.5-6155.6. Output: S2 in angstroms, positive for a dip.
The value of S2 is 7.6 angstroms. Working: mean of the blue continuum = 19.2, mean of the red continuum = 26.9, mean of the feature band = 20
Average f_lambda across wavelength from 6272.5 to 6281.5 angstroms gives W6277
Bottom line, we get 27.1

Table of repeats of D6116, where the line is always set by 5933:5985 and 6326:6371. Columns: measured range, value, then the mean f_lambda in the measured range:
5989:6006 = 0.131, 18.7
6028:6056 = 0.173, 19.1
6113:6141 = 0.243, 20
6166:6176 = 0.273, 20.6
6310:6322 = -0.096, 33.7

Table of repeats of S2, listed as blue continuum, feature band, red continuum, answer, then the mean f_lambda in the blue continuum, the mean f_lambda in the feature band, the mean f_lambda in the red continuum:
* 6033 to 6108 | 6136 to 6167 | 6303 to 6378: 3.5 angstroms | 19.6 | 20.7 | 32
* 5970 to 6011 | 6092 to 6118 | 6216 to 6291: 2.6 angstroms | 19.2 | 19.6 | 25.1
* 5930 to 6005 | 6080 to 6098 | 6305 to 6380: 3.2 angstroms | 19.7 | 19.4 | 31.9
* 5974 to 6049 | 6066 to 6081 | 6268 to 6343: 1.6 angstroms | 19.3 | 19.4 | 31.3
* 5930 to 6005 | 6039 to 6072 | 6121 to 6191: 1.1 angstroms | 19.7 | 19.5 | 20.9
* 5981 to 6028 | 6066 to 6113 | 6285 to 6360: 6.6 angstroms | 19.3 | 19.6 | 32.4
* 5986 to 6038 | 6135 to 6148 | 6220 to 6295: 1.5 angstroms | 19.2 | 20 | 25.4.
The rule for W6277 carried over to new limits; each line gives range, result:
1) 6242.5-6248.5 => 24.5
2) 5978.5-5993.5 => 18.2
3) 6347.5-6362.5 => 30.5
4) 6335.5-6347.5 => 33.6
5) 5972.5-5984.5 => 19.3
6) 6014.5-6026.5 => 19.7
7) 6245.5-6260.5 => 24.6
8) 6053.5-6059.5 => 20.1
